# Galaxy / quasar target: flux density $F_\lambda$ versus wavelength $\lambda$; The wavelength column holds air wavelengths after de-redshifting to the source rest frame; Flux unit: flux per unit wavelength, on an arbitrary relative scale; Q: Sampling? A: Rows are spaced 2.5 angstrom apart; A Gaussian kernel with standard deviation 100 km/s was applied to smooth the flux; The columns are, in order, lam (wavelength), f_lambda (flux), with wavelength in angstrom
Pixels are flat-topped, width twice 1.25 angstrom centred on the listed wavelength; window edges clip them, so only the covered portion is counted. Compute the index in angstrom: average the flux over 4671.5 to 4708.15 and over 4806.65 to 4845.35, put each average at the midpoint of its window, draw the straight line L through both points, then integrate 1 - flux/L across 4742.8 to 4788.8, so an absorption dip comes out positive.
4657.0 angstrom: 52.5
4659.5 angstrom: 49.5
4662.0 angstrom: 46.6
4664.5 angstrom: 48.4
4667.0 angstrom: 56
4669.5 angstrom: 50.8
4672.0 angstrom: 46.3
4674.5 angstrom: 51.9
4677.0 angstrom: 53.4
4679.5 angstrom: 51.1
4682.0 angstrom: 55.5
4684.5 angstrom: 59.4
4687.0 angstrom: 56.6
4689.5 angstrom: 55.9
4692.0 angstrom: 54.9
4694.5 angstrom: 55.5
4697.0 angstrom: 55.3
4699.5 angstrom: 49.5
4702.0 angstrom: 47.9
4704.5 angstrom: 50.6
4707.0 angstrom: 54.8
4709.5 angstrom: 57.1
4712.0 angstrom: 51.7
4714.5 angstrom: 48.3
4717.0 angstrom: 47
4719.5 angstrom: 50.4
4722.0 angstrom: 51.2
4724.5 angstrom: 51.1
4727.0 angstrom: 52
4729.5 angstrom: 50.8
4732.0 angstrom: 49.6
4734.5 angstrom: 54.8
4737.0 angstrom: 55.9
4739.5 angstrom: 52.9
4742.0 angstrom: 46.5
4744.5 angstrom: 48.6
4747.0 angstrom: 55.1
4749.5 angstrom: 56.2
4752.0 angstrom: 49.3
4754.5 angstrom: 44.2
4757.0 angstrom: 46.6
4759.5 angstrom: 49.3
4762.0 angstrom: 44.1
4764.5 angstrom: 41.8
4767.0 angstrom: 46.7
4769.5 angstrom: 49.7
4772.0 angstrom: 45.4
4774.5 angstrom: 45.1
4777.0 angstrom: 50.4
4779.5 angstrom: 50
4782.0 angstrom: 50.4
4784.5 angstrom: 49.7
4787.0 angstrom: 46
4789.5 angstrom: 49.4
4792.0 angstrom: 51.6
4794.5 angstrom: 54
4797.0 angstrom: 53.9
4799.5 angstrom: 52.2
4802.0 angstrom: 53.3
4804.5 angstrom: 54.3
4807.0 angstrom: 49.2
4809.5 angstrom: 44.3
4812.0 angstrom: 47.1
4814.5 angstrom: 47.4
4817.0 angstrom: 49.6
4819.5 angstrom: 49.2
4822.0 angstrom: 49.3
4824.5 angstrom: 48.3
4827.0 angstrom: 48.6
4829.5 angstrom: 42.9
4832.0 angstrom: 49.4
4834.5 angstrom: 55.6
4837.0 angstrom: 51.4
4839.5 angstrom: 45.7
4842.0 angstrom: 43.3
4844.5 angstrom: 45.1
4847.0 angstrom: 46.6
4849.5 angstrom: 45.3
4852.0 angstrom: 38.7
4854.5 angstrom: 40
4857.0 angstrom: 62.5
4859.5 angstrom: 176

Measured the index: 1.9 angstrom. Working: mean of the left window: 53.4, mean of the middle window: 48.3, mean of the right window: 47.9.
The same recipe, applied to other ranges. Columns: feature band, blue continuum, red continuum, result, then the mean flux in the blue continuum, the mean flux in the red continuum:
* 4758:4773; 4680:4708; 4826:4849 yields 1.37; 54.1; 47.5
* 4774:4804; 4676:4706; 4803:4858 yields -0.68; 53.8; 47.9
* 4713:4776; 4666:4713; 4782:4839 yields 2.98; 53.4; 49.8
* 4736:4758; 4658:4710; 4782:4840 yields 0.27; 52.7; 49.7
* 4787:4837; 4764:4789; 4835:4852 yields -3.24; 47.7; 46.1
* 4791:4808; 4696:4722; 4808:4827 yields -1.48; 51.2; 47.9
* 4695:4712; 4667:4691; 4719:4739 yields 0.08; 53.6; 52.1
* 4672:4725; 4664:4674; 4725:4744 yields -1.67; 50.6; 51.6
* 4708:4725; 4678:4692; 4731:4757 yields 0.70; 55.6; 51.1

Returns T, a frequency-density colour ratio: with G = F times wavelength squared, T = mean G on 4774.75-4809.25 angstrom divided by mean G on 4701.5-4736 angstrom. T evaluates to 1.0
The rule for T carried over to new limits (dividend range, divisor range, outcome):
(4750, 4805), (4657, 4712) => 0.97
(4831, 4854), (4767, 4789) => 0.99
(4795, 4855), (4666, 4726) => 0.97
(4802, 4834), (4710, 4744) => 0.99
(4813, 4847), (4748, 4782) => 1.03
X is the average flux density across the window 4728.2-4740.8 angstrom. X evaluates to 52.8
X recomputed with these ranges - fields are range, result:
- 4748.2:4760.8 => 49.1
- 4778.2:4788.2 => 49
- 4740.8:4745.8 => 47.6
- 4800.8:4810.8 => 50.2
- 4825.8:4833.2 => 46.9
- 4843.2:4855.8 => 43.2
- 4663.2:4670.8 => 51.7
